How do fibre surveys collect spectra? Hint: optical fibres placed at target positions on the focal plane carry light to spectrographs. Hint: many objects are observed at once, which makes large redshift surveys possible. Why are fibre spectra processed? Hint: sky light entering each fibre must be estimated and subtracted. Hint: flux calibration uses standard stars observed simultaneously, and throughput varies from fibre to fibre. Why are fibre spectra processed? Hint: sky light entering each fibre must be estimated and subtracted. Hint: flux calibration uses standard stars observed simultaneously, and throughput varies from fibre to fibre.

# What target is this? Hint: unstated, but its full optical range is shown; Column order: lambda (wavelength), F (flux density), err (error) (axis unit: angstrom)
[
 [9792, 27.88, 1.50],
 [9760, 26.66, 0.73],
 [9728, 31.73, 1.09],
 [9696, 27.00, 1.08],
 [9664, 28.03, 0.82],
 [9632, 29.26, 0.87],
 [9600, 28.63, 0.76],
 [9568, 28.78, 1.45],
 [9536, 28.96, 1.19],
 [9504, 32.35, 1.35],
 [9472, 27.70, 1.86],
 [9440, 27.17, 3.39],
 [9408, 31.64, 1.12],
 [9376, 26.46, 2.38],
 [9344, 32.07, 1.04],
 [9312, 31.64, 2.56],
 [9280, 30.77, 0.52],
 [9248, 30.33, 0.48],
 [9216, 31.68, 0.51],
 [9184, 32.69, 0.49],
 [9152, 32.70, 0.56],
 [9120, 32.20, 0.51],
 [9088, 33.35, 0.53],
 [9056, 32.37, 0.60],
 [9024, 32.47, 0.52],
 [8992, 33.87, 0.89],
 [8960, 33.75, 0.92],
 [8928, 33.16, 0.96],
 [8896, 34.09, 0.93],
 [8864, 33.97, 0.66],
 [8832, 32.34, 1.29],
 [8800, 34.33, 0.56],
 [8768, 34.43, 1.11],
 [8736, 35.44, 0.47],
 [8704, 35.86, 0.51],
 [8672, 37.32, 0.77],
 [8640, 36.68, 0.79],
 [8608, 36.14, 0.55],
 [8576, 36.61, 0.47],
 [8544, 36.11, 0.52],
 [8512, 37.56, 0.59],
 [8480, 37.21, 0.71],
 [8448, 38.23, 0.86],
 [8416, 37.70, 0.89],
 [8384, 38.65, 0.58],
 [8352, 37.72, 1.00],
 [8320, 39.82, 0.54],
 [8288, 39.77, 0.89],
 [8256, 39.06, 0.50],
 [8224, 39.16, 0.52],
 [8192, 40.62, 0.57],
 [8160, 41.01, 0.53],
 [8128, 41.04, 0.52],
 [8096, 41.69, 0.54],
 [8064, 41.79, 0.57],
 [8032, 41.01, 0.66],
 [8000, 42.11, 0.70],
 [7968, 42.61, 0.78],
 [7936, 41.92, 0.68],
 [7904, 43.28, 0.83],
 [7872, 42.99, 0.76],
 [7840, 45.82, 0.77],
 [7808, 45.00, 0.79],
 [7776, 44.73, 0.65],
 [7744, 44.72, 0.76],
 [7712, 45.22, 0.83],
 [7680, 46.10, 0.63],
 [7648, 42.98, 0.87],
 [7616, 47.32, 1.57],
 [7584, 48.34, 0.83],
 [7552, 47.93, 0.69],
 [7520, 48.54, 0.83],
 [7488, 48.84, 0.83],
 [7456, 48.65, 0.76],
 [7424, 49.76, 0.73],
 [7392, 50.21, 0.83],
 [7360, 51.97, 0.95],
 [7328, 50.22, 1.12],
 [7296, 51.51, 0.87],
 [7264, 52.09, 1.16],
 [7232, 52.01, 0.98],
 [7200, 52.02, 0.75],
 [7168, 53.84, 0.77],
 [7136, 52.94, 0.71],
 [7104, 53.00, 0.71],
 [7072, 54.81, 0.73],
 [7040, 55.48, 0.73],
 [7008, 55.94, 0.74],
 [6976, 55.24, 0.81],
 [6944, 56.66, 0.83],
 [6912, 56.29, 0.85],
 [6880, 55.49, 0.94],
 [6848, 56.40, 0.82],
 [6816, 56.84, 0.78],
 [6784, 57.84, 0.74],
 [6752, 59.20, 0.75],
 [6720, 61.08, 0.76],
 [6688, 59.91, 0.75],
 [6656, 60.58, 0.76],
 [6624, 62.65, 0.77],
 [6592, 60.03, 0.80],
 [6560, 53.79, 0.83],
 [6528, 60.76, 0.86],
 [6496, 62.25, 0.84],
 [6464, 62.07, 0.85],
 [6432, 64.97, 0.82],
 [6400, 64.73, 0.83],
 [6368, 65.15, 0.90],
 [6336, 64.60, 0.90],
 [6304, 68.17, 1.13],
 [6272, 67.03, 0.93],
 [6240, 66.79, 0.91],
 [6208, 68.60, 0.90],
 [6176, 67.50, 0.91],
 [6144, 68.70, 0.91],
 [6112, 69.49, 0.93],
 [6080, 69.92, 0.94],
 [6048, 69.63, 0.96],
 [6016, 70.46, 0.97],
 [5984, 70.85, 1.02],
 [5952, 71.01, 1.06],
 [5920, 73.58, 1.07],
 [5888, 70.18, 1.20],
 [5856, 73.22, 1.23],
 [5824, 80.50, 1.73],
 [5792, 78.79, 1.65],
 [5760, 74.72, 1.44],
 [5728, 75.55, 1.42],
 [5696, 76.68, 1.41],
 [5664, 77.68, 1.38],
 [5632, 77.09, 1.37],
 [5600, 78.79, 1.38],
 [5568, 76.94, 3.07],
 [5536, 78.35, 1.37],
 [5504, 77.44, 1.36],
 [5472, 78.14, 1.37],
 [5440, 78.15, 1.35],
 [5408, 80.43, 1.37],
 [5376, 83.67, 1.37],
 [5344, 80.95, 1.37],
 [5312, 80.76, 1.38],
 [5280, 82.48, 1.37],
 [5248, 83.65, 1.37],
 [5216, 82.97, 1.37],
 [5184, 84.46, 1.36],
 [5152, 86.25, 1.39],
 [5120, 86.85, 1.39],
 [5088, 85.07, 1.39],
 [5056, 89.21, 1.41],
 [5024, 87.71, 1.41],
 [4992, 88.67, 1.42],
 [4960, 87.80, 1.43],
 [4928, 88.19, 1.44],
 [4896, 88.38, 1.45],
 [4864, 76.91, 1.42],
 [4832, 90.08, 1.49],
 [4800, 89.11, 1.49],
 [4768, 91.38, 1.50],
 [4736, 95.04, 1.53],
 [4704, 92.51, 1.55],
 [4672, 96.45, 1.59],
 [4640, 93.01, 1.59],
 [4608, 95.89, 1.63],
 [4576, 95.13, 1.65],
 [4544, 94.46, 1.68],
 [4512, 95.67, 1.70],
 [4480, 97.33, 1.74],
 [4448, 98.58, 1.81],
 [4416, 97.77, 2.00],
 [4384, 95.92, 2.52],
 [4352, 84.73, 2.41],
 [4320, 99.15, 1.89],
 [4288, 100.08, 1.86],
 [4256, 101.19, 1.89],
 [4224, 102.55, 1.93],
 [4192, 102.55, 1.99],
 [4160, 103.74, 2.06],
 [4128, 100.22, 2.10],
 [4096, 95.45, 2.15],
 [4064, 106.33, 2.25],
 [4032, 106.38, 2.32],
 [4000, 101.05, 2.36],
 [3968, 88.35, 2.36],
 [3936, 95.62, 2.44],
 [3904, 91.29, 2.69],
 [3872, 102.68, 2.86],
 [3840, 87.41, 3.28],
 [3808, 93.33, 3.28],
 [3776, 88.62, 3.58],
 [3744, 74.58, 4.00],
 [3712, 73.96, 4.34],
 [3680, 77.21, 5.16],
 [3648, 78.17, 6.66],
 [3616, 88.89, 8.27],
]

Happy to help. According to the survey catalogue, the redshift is 0.000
